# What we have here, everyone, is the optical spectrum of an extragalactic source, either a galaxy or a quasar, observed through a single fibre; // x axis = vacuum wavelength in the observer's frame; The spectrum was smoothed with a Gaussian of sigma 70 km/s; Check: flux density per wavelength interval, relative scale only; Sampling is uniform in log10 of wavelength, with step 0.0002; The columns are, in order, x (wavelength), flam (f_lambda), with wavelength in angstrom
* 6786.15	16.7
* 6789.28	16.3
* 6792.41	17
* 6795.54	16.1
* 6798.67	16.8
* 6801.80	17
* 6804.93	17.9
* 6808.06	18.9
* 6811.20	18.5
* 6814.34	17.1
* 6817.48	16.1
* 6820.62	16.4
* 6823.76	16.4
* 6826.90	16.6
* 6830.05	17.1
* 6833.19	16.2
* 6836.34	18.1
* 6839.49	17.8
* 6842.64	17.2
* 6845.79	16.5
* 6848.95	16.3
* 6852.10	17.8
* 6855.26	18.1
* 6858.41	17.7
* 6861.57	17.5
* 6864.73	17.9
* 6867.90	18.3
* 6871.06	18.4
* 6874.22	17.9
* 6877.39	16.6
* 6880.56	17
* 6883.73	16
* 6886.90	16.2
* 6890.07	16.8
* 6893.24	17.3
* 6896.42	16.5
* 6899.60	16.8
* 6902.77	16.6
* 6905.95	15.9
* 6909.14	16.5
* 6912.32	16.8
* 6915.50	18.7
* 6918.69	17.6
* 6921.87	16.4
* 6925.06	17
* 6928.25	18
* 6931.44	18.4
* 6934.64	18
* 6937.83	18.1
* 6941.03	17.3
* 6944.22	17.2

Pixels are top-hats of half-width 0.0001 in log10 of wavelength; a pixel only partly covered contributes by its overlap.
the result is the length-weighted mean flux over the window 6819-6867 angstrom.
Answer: 17.2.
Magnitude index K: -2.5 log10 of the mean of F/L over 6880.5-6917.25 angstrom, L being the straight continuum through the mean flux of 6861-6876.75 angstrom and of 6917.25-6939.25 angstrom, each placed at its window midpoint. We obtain 0.07 mag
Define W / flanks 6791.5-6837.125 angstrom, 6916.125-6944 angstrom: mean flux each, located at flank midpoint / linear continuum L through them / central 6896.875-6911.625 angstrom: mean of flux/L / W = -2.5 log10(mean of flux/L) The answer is 0.07 mag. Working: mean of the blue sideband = 17.1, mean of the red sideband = 17.6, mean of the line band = 16.5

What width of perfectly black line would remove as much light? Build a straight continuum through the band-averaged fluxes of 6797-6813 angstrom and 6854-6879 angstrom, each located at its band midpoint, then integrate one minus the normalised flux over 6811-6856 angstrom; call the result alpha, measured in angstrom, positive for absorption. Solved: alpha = 2.0 angstrom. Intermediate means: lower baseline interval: 17.8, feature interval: 17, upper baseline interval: 17.8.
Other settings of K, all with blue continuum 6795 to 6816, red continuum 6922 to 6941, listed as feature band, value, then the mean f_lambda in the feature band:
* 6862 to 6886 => 0.01 mag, 17.4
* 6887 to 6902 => 0.06 mag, 16.8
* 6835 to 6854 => 0.02 mag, 17.3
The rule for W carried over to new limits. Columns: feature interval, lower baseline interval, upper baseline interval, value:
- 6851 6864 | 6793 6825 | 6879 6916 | -0.06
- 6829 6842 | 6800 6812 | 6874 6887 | 0.01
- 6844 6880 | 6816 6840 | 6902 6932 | -0.04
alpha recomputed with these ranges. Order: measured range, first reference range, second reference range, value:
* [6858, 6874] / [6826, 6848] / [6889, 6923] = -0.92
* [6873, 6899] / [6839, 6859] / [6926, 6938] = 1.28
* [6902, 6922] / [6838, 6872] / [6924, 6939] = 0.96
